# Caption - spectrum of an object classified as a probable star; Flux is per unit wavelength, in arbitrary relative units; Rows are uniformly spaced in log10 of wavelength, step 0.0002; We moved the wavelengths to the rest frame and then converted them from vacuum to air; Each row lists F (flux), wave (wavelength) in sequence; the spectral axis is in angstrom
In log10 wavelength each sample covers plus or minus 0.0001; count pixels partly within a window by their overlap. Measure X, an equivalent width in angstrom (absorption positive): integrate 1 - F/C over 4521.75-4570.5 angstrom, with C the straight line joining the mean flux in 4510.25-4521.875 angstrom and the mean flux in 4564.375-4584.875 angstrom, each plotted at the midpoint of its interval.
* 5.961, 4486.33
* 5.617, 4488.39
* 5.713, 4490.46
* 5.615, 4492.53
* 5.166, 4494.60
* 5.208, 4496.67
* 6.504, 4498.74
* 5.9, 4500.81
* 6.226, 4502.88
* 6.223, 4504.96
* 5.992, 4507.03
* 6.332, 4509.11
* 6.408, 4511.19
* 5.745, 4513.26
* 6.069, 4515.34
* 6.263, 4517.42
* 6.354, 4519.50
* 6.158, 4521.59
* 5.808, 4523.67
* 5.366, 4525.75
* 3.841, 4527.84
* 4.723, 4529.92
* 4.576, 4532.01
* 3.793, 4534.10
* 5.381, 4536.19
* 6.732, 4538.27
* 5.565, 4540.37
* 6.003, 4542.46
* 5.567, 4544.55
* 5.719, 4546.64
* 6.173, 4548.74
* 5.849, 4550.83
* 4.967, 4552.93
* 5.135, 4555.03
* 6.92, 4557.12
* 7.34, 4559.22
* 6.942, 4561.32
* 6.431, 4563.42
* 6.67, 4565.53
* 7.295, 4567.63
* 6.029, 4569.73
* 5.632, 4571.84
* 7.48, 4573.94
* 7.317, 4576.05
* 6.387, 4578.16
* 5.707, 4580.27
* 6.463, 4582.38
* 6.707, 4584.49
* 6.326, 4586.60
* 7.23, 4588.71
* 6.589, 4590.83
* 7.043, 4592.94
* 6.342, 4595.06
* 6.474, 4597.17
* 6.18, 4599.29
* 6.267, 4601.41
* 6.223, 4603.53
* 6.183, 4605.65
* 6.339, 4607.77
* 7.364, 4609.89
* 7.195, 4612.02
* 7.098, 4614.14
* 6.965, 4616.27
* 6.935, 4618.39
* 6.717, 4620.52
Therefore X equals 4.5 angstrom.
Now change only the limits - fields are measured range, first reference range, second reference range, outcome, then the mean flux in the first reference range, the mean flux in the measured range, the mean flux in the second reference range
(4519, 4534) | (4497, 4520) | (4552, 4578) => 2.7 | 6.15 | 5.13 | 6.52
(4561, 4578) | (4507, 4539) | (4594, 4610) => -1.8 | 5.57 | 6.7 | 6.37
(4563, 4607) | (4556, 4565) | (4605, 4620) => 2.3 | 6.88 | 6.52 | 6.88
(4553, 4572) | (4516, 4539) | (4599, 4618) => -1.7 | 5.36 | 6.45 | 6.68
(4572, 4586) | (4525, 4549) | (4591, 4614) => -1.1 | 5.26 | 6.6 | 6.59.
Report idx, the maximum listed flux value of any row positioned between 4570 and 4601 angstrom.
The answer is 7.48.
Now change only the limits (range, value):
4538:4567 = 7.34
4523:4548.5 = 6.732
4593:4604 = 6.474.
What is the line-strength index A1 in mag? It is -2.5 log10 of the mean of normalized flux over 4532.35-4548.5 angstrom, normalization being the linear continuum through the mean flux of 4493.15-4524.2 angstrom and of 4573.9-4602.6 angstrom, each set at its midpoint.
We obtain 0.13 mag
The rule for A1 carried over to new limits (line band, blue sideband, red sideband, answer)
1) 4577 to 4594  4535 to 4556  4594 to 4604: -0.070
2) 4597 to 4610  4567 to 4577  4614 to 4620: 0.086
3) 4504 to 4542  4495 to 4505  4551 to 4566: 0.082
